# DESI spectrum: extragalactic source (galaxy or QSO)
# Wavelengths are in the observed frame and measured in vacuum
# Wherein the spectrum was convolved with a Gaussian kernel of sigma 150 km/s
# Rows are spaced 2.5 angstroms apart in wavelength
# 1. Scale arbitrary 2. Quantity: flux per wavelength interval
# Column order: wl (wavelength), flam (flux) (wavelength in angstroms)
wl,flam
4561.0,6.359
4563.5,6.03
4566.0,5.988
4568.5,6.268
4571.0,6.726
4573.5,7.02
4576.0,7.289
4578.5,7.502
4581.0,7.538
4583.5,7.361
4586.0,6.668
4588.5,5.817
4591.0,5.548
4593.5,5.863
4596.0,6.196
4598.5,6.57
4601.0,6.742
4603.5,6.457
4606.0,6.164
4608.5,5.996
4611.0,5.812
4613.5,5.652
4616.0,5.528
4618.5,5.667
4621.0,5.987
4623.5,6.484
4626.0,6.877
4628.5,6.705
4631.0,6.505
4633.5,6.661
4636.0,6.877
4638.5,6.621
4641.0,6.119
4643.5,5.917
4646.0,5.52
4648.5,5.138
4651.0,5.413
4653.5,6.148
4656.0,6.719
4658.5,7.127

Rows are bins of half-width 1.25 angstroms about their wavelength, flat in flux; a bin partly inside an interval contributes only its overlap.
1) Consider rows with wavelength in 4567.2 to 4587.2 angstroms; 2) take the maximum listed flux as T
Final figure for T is 7.538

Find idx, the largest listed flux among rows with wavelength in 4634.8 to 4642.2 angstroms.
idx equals 6.877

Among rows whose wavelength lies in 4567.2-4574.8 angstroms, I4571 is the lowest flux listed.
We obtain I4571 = 6.268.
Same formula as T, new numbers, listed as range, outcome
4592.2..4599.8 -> 6.57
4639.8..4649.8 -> 6.119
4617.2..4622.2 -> 5.987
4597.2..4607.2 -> 6.742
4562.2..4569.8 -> 6.268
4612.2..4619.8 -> 5.667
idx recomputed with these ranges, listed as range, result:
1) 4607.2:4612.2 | 5.996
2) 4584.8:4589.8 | 6.668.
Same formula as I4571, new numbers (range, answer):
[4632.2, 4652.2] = 5.138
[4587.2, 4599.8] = 5.548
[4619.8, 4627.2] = 5.987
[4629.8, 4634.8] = 6.505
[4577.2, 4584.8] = 7.361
